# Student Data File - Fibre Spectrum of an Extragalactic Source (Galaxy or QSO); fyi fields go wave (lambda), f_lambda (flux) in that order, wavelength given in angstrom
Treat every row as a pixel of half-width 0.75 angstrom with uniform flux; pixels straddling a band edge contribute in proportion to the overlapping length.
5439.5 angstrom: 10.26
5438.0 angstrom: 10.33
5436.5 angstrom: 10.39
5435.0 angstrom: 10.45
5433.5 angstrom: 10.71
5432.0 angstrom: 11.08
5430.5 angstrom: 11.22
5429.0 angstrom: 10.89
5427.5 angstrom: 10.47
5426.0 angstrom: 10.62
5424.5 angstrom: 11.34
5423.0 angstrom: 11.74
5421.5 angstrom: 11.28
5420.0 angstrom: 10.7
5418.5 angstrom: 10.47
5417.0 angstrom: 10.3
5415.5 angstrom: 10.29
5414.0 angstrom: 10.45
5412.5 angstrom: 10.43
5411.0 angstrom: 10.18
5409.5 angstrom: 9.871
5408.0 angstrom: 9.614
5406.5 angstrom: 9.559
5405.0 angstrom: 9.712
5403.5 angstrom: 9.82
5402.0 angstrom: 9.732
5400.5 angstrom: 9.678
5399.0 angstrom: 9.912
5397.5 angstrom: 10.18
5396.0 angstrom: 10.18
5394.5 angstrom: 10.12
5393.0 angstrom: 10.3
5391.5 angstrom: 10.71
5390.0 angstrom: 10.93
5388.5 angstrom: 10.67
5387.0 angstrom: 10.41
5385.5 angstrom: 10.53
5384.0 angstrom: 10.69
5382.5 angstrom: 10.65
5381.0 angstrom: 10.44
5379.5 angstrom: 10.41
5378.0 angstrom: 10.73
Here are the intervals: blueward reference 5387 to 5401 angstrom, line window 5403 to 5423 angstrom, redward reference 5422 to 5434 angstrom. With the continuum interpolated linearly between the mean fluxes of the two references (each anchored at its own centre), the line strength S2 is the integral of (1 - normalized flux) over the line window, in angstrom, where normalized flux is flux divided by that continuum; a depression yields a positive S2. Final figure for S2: 0.8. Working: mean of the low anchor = 10.3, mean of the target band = 10.3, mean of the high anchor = 11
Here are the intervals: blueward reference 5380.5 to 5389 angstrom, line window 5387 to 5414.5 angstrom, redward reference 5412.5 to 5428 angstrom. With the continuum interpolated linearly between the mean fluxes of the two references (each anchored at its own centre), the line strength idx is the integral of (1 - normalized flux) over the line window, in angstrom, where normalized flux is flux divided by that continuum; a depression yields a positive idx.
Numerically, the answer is 1.37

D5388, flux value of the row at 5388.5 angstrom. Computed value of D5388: 10.67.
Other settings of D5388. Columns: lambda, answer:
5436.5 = 10.39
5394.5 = 10.12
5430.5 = 11.22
